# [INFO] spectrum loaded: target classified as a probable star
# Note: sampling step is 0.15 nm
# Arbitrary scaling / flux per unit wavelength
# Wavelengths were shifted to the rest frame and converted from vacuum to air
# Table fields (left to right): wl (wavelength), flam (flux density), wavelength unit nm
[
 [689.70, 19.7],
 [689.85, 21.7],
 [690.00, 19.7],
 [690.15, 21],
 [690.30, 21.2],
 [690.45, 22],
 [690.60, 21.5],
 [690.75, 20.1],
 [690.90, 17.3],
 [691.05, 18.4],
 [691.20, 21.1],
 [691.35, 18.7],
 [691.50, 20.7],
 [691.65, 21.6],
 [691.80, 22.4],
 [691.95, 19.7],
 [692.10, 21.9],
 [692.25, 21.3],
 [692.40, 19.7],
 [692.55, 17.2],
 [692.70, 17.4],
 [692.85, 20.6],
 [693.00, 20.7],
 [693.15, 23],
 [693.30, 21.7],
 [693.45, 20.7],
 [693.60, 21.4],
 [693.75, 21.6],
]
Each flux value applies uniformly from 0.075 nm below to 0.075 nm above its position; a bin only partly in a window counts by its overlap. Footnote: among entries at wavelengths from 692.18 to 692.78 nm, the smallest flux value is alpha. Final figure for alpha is 17.2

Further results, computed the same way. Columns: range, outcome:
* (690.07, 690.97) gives 17.3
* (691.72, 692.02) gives 19.7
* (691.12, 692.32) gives 18.7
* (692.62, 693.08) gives 17.4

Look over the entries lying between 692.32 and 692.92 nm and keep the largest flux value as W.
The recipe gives 20.6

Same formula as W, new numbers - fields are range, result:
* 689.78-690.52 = 22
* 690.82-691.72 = 21.6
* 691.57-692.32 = 22.4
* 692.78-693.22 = 23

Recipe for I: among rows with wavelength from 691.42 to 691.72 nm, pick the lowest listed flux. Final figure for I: 20.7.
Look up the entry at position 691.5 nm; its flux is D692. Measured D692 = 20.7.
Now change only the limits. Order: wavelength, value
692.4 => 19.7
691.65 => 21.6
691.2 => 21.1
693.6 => 21.4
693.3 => 21.7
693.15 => 23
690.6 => 21.5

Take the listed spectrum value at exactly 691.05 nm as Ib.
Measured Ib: 18.4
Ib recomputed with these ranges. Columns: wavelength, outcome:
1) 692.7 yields 17.4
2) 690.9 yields 17.3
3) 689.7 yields 19.7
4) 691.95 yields 19.7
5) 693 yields 20.7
